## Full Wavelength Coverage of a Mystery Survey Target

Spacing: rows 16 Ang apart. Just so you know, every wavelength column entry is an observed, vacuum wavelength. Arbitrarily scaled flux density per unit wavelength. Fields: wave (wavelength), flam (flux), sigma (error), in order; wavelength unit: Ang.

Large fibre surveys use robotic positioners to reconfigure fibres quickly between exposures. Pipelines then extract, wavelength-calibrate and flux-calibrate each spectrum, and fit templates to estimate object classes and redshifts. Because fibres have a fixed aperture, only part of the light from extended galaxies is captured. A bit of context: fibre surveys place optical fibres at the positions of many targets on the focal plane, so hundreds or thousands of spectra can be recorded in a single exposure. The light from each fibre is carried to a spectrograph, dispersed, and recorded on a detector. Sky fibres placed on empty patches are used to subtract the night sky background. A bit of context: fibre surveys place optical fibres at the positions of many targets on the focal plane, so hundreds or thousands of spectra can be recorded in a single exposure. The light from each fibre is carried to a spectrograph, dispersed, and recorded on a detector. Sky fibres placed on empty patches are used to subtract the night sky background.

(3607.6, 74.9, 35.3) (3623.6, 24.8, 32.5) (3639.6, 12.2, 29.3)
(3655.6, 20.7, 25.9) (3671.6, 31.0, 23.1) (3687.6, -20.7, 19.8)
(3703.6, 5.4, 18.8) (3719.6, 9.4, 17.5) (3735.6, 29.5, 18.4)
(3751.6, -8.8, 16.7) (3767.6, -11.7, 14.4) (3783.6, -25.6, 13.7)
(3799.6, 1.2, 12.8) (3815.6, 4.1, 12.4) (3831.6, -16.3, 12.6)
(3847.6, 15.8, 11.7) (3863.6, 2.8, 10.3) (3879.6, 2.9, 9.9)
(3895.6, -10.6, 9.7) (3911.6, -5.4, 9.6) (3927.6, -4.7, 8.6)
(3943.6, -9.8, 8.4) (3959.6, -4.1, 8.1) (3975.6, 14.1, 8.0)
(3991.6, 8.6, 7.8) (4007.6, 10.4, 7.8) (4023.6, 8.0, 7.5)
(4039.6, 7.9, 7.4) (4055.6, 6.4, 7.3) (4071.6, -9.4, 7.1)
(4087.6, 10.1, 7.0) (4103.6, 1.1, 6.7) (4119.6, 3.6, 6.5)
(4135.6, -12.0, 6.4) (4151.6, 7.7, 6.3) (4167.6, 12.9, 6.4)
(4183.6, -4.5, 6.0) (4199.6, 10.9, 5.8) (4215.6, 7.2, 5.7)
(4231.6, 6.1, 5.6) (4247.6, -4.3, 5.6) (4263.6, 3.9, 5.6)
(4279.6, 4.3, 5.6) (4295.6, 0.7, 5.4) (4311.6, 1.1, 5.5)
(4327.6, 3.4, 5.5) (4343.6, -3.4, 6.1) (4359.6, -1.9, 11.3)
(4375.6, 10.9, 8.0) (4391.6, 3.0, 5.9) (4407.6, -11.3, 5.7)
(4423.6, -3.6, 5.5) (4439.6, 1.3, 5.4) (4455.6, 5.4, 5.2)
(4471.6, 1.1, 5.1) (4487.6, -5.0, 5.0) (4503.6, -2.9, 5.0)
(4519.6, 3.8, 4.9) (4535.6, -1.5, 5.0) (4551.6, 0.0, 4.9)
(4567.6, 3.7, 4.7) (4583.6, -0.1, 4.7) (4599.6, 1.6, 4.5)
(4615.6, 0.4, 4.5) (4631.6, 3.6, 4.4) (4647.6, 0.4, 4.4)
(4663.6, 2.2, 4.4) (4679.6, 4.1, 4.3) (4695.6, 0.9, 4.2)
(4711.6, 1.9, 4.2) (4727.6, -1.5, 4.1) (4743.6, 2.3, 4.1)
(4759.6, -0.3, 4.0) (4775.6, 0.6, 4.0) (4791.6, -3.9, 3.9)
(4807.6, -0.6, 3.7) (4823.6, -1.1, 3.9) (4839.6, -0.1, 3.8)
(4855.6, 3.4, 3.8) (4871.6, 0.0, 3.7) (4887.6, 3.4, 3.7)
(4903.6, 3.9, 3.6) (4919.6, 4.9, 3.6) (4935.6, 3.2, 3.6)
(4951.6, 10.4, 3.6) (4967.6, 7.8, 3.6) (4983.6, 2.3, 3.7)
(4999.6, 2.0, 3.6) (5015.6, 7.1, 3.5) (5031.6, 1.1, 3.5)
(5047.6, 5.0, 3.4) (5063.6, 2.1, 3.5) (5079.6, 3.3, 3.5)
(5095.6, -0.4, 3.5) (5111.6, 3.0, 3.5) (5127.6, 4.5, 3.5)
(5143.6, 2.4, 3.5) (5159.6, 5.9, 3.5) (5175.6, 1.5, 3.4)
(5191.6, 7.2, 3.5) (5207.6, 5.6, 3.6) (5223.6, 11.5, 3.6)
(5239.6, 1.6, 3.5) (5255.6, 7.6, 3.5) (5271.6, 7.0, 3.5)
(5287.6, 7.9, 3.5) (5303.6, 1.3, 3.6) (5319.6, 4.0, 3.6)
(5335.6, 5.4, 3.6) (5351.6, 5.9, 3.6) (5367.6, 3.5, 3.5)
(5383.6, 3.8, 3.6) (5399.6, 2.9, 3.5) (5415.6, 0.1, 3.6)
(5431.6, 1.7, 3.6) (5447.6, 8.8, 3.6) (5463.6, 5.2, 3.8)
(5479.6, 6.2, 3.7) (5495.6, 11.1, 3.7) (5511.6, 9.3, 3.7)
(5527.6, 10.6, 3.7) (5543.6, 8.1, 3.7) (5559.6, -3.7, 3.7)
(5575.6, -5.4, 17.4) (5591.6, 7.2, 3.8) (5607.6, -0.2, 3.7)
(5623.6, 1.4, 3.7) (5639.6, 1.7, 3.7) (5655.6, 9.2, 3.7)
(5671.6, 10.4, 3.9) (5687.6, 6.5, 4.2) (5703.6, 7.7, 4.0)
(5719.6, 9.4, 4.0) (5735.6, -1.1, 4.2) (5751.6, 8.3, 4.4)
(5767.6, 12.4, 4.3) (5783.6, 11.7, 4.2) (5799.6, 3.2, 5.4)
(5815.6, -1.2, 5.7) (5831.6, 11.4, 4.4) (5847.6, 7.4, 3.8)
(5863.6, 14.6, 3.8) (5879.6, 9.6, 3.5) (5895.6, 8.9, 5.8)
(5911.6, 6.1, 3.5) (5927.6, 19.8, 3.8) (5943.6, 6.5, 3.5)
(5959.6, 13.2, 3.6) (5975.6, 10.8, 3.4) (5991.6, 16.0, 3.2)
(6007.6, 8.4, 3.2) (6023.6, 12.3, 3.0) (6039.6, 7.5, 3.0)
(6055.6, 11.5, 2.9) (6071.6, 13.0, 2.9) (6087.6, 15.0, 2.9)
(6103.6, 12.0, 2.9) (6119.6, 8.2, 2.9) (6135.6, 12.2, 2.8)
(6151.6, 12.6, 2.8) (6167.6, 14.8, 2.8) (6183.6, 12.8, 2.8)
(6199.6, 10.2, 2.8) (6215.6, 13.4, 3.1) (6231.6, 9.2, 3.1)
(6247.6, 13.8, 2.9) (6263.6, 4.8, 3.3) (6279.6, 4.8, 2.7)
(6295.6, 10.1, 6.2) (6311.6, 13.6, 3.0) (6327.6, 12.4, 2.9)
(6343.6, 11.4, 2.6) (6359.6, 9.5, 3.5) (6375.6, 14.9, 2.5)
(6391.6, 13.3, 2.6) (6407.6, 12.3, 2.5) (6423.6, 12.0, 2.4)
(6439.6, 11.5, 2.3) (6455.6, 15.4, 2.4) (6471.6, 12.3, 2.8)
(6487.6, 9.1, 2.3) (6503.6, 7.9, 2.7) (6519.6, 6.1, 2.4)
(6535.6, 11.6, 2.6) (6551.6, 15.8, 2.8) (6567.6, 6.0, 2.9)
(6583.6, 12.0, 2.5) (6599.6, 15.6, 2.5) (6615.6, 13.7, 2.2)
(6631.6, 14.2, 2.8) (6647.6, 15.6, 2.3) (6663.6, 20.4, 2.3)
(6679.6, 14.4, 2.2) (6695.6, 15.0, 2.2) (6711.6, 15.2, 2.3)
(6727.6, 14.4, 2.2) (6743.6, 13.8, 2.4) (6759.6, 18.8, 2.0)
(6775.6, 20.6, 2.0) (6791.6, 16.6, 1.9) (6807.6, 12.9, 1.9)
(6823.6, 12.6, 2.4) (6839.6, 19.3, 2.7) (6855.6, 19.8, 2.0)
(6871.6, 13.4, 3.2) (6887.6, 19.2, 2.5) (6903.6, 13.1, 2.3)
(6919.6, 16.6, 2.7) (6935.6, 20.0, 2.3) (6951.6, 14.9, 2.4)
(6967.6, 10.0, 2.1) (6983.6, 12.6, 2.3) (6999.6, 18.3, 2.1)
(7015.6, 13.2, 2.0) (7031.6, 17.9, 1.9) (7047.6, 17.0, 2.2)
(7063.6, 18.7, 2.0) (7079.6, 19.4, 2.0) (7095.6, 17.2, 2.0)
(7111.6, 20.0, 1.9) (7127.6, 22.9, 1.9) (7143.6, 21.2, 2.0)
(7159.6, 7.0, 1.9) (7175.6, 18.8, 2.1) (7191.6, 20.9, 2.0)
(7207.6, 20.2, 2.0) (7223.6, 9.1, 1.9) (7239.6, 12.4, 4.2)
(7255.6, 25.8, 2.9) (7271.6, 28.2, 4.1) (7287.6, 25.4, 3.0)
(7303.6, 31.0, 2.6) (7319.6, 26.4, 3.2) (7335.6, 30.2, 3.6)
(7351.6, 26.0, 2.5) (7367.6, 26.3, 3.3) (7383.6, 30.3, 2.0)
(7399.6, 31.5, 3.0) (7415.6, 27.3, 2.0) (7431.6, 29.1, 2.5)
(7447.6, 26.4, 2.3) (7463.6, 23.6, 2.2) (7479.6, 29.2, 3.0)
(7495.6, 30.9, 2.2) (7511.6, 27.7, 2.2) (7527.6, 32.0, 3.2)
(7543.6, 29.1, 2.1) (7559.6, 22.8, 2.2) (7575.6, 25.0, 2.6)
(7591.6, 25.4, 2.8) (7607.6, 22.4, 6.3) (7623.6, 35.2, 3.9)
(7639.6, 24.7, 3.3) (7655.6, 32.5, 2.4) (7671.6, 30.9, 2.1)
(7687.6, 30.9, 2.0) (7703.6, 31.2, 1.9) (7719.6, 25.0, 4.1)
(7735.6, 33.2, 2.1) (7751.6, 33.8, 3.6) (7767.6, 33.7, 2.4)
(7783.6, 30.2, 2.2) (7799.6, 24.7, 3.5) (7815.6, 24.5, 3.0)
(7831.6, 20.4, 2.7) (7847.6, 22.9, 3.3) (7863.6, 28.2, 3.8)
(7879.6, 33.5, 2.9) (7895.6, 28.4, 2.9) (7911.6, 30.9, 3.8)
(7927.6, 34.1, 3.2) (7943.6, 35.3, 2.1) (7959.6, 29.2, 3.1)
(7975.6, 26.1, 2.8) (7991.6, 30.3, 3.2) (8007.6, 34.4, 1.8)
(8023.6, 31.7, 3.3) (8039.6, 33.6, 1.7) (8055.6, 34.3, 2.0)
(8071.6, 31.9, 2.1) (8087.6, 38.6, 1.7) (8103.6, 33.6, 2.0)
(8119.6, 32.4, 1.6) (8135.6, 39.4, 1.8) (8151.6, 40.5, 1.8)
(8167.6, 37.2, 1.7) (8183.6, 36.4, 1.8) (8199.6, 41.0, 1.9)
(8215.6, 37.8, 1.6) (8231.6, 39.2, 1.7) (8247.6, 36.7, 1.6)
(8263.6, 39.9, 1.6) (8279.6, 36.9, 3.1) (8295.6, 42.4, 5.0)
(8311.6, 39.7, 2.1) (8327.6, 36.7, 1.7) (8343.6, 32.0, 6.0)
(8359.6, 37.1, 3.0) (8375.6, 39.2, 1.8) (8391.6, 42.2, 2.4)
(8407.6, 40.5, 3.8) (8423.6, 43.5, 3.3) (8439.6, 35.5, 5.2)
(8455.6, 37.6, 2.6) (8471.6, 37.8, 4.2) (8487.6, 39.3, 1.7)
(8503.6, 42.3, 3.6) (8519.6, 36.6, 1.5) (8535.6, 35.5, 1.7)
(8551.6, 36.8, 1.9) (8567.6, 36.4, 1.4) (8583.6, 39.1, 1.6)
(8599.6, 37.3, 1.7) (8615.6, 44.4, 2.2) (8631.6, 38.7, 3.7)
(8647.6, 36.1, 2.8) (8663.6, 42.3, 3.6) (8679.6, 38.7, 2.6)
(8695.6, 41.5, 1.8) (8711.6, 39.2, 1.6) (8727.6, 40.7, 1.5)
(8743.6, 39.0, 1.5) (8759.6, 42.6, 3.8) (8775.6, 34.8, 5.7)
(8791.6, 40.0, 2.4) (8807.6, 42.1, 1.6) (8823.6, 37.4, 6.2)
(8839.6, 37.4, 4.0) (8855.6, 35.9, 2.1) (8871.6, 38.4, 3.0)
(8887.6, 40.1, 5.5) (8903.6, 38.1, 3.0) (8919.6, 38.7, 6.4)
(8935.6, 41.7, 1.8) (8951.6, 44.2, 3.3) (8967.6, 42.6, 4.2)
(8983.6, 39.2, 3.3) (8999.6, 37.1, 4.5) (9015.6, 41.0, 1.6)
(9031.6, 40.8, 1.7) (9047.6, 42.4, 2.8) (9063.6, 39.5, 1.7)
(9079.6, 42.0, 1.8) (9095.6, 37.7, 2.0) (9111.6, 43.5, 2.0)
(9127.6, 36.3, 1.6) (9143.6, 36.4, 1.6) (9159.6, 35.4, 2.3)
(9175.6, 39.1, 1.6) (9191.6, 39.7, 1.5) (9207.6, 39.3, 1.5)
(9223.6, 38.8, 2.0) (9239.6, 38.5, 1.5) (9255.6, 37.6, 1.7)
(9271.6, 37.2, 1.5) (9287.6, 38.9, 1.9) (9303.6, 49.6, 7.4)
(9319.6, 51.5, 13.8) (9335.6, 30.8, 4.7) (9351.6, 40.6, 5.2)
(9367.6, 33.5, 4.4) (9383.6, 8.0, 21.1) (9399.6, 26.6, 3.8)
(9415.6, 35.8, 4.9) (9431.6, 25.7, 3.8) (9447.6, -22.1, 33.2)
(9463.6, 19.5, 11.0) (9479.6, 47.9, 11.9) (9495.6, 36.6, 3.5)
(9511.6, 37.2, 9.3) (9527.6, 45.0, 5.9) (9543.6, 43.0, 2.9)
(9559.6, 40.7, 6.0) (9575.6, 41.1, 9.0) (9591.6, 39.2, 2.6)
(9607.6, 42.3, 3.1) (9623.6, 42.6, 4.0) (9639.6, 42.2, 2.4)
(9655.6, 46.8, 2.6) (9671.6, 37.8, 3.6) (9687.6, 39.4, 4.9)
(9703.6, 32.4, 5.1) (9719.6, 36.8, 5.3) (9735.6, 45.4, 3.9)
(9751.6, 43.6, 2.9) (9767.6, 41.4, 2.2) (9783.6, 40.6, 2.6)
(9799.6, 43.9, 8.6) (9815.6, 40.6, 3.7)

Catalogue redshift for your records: 0.819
